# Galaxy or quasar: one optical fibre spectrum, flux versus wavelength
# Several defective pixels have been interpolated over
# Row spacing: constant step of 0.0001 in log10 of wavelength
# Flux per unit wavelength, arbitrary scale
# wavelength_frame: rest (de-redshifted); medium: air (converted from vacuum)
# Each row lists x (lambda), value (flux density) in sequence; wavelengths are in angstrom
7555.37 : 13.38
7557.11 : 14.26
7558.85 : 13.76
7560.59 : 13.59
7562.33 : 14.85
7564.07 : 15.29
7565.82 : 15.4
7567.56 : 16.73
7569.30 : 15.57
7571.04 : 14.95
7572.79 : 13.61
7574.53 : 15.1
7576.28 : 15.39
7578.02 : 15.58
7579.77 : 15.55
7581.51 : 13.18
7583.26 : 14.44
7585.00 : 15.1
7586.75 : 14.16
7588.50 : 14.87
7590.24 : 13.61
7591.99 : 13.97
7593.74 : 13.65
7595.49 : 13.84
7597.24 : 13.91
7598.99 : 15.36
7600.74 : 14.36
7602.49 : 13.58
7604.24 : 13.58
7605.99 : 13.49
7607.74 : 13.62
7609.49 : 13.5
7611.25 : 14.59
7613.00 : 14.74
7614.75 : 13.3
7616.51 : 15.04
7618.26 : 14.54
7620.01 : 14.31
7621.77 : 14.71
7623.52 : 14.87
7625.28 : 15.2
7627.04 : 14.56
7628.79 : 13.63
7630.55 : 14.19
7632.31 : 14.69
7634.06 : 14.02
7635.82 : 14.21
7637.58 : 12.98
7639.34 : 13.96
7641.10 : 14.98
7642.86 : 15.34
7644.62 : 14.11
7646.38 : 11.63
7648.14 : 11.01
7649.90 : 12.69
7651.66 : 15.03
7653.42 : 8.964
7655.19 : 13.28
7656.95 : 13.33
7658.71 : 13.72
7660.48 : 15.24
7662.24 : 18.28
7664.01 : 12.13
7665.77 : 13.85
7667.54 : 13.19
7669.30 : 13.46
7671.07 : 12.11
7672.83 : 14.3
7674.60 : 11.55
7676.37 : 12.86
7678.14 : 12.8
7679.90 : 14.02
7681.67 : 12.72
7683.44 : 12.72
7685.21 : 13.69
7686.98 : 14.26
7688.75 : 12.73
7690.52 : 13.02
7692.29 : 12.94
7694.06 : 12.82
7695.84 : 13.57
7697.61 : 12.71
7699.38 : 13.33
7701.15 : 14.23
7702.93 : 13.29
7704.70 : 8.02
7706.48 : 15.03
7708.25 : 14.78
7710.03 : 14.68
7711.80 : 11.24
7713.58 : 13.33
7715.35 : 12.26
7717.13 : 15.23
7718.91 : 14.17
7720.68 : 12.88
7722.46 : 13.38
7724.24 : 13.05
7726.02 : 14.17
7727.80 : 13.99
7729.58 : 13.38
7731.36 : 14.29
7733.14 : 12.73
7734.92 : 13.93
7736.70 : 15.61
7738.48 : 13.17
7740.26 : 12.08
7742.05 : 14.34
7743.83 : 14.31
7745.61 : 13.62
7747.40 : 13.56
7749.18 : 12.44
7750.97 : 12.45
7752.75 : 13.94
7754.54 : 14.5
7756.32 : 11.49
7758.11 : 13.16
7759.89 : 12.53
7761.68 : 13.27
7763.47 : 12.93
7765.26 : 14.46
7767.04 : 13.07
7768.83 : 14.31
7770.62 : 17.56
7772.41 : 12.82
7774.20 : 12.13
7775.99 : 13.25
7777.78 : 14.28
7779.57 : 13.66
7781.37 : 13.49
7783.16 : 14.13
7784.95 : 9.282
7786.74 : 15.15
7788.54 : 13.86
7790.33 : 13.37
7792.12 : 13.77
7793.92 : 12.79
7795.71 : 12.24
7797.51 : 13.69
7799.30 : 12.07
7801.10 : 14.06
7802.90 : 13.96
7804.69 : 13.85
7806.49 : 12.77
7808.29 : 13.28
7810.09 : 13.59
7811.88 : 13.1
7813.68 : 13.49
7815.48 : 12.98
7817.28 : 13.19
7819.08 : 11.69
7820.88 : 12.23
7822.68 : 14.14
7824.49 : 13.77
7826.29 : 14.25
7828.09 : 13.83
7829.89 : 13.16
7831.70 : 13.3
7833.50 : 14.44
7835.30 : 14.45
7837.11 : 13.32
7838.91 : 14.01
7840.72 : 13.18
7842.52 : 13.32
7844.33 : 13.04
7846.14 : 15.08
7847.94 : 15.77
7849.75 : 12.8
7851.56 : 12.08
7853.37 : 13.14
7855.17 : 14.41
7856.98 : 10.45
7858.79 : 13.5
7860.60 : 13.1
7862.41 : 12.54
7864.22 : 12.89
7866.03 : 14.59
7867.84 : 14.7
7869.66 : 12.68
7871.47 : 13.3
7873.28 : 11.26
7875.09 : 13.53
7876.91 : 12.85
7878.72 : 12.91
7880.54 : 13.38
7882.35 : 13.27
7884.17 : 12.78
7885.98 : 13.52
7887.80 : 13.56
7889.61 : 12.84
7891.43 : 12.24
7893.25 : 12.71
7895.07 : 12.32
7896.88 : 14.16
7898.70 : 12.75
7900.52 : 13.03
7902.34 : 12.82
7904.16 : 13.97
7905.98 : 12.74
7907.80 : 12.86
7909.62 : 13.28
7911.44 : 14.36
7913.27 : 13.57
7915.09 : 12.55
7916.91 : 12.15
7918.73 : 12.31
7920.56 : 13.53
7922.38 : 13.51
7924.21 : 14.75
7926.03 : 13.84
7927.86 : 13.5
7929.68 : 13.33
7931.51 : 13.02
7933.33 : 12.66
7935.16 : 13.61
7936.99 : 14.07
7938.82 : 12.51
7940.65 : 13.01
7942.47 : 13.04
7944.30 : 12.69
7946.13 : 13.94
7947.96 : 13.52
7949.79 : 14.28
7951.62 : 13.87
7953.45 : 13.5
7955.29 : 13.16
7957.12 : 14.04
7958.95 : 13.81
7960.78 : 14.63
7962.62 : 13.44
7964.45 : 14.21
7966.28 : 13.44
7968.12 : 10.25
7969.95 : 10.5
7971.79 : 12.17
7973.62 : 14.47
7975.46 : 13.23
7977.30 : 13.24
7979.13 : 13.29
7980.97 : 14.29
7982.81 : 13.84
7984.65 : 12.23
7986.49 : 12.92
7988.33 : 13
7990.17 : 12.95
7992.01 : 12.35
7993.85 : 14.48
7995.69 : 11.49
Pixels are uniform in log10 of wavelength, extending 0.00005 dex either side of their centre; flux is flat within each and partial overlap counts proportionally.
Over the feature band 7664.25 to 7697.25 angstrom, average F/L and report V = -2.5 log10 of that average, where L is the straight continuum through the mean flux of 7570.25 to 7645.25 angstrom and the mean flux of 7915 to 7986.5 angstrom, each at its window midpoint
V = 0.08 mag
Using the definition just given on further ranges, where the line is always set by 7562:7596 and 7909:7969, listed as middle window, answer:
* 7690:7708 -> 0.11 mag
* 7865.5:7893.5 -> 0.04 mag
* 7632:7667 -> 0.06 mag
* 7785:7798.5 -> 0.05 mag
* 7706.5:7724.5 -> 0.05 mag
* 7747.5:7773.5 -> 0.04 mag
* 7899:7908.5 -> 0.04 mag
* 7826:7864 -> 0.02 mag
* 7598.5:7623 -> 0.03 mag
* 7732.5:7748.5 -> 0.03 mag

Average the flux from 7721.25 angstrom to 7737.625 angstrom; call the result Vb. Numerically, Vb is 13.8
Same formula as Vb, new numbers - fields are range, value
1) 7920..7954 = 13.5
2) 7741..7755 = 13.6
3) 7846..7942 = 13.2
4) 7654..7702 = 13.4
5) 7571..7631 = 14.3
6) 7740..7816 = 13.4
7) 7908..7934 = 13.3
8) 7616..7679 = 13.7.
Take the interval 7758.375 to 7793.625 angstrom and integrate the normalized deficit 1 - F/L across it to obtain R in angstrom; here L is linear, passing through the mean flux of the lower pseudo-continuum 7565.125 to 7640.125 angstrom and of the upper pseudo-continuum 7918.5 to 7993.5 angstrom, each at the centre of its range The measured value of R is 0.8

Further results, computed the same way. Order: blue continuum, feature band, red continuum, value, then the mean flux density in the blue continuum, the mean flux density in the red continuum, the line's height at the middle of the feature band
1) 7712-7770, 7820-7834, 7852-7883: -0.4 angstrom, 13.5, 13.1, 13.2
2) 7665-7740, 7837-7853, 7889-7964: -0.4 angstrom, 13.3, 13.3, 13.3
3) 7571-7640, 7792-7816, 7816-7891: 0.5 angstrom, 14.3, 13.3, 13.5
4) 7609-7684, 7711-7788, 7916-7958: 0.8 angstrom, 13.7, 13.4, 13.6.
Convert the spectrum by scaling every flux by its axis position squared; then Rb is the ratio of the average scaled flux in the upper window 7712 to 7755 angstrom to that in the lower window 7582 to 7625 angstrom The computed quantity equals 1.0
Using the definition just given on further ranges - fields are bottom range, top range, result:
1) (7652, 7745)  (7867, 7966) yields 1.05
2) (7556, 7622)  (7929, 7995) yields 1.01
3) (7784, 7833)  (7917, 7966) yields 1.06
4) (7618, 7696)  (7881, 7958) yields 1.04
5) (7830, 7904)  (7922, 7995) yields 1.03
